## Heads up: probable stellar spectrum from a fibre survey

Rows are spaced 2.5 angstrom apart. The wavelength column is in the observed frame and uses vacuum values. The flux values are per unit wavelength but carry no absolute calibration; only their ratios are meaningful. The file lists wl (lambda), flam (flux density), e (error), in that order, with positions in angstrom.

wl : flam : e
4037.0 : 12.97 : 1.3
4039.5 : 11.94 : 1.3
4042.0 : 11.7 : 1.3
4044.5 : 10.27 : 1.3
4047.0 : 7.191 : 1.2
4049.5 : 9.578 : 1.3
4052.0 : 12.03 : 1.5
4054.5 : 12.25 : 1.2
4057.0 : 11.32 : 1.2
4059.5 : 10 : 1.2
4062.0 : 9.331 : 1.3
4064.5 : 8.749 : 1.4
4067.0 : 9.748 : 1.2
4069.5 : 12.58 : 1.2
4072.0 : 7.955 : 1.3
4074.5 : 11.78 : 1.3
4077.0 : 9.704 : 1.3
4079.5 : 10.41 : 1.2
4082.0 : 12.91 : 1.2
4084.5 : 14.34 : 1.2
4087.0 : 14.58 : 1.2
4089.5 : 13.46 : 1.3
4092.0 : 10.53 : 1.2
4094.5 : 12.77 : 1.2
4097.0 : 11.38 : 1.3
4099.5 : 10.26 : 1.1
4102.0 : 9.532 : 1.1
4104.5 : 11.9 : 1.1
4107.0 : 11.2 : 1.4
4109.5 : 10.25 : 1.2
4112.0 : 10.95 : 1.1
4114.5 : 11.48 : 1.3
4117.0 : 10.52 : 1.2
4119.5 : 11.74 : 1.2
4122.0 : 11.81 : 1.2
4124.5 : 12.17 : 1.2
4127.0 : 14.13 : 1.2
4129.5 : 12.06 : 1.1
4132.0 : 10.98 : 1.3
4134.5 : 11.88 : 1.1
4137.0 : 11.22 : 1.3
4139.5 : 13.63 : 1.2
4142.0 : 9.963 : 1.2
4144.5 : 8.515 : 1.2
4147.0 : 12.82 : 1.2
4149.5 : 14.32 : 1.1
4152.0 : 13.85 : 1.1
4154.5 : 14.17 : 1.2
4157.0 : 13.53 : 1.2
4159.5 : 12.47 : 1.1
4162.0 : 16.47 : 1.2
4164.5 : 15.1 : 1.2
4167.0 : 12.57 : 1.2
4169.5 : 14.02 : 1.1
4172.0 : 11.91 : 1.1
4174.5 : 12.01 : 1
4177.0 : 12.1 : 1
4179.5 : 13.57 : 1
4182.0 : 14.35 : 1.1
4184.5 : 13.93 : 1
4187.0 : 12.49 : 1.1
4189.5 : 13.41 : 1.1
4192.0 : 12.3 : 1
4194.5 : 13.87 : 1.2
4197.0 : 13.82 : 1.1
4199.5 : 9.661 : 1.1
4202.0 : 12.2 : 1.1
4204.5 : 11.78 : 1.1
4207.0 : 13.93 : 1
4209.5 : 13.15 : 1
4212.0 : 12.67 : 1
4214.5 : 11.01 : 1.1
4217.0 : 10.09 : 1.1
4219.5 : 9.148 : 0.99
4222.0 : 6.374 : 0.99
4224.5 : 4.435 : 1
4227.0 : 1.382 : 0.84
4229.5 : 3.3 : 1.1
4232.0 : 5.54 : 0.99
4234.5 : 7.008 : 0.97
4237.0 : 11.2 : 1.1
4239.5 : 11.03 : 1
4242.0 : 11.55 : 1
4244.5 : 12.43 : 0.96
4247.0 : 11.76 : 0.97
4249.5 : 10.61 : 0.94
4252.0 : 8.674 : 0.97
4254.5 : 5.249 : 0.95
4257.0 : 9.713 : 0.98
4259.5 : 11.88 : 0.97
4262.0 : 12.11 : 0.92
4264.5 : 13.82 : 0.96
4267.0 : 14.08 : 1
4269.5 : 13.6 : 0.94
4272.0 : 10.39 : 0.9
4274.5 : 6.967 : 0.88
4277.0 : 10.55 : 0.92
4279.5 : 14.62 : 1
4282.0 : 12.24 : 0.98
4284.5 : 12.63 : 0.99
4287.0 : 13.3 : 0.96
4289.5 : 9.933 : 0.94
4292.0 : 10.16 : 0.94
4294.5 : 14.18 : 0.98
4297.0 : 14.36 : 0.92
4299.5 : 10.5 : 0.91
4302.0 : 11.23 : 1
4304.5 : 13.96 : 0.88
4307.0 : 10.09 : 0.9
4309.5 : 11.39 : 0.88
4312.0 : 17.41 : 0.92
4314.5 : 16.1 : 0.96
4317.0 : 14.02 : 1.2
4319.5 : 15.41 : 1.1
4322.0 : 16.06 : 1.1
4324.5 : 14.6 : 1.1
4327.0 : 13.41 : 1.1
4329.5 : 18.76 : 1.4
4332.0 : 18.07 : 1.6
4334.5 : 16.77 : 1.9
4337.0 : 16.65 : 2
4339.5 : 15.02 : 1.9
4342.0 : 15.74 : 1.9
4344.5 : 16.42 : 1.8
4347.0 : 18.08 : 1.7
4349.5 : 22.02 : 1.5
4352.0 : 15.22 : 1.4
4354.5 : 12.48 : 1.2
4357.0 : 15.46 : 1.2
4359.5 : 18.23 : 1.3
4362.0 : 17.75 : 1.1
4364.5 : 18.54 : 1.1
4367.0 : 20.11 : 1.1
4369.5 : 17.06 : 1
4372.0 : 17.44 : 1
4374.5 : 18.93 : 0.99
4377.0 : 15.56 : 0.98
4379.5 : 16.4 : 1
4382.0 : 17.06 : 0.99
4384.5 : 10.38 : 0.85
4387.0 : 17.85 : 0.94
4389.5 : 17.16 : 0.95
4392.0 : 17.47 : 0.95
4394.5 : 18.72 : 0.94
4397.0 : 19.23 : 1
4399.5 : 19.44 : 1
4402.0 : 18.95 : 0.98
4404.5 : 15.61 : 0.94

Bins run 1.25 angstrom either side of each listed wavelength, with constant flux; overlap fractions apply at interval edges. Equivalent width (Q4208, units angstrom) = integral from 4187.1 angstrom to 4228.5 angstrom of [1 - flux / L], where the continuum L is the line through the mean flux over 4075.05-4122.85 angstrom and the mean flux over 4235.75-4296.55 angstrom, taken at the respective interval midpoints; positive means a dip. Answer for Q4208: 3.2 angstrom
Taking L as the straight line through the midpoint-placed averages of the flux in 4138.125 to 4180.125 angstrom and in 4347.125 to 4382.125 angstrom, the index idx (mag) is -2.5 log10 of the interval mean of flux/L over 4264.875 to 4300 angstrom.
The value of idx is 0.28 mag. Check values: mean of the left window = 13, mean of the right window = 17.3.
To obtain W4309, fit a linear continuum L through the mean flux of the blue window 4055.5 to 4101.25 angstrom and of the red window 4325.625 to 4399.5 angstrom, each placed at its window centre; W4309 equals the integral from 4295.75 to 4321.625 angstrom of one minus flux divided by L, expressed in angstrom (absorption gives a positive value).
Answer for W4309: 3.9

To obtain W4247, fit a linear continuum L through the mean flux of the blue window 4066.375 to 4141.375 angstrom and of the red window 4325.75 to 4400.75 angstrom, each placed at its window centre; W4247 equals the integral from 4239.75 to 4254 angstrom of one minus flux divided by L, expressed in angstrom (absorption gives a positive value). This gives 3.8 angstrom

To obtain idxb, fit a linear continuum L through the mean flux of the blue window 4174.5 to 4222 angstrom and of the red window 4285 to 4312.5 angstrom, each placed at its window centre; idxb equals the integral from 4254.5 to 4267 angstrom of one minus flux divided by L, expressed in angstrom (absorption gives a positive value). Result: 0.8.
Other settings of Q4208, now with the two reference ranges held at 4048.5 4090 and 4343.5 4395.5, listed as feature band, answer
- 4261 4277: 3.56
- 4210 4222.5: 3.37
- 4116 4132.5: 0.39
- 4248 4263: 5.19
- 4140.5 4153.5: 0.76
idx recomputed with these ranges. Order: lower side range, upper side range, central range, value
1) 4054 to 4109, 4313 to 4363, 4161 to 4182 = -0.04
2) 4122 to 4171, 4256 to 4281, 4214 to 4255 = 0.41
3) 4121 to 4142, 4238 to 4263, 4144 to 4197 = -0.15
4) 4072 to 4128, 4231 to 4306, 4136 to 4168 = -0.13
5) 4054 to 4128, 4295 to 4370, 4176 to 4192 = -0.02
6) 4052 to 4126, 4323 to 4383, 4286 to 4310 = 0.30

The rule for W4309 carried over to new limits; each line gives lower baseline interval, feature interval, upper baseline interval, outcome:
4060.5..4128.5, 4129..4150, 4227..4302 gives -0.84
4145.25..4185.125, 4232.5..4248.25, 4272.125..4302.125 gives 2.29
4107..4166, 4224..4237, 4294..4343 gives 8.22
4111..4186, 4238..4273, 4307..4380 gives 8.31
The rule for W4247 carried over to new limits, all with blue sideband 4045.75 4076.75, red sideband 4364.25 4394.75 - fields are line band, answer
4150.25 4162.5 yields -1.7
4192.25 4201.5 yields 0.5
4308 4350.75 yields -0.6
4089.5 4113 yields -0.1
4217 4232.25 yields 9.2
